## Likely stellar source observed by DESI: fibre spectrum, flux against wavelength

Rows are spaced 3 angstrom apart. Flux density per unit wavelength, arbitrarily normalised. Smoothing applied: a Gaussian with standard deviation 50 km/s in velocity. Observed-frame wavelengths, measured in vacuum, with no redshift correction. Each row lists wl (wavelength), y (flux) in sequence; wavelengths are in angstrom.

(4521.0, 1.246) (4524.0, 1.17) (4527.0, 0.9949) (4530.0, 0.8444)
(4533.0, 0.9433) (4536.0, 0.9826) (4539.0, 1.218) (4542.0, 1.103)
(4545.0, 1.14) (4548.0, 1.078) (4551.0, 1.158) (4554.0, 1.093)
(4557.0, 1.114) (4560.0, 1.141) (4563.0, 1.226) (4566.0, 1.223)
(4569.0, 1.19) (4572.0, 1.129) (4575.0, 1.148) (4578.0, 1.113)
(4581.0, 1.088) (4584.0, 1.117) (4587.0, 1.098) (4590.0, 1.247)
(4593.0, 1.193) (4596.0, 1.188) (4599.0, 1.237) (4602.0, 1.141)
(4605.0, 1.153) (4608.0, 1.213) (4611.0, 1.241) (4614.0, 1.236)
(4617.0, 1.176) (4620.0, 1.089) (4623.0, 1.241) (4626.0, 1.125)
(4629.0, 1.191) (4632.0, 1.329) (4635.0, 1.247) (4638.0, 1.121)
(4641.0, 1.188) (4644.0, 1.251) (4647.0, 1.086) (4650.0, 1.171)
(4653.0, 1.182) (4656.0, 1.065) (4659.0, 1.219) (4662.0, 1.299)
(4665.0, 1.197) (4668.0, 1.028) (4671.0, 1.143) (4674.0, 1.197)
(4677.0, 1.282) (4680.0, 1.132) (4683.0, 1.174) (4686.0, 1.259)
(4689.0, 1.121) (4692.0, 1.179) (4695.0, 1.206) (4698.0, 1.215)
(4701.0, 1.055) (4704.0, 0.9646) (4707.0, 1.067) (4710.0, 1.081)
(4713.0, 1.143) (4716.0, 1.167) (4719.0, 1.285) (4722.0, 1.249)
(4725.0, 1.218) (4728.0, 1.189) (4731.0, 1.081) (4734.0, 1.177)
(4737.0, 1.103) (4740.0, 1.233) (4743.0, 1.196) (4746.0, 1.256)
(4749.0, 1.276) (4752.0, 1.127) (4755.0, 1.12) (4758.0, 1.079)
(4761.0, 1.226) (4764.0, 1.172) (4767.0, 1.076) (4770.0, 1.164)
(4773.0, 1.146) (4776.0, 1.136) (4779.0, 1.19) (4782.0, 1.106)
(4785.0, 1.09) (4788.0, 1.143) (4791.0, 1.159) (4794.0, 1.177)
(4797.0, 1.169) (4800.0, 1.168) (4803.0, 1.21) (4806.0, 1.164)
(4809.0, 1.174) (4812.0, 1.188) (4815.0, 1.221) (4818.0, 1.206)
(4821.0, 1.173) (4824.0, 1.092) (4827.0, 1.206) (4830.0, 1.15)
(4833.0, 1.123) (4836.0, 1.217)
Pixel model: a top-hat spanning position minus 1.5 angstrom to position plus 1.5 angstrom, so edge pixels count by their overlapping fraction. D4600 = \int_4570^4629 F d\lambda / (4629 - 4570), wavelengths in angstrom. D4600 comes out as 1.17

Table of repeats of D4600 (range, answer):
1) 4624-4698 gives 1.18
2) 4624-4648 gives 1.2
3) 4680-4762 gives 1.16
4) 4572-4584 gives 1.12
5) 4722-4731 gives 1.19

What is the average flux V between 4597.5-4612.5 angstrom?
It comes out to 1.2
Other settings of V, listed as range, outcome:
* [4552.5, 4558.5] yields 1.1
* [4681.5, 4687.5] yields 1.22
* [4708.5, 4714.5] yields 1.11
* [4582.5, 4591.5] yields 1.15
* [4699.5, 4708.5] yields 1.03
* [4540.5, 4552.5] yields 1.12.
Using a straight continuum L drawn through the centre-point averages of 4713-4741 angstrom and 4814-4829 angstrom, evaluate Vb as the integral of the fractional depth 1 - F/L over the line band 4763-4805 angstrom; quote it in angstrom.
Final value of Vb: 1.1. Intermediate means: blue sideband 1.19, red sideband 1.18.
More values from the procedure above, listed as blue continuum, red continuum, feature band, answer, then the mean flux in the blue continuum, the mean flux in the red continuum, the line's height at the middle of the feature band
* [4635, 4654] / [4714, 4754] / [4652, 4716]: 1.6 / 1.17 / 1.2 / 1.18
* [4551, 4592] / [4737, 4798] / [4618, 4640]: -0.7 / 1.15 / 1.16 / 1.15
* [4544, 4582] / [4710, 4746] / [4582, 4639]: -1.7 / 1.14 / 1.18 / 1.15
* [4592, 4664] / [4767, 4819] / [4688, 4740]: 1.2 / 1.19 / 1.16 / 1.18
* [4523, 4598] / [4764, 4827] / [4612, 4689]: -3.4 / 1.12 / 1.16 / 1.13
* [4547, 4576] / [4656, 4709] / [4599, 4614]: -0.6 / 1.15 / 1.16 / 1.15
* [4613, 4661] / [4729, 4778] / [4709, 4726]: -0.4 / 1.18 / 1.16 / 1.17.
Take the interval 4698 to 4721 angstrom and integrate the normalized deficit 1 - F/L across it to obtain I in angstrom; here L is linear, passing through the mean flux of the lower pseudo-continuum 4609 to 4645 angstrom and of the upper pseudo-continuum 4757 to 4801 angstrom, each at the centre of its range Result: 1.0 angstrom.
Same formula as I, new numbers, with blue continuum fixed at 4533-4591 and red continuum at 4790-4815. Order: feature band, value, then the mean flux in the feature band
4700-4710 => 1.1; 1.04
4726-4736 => 0.1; 1.15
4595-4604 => -0.4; 1.19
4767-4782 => 0.4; 1.15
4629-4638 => -0.8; 1.24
